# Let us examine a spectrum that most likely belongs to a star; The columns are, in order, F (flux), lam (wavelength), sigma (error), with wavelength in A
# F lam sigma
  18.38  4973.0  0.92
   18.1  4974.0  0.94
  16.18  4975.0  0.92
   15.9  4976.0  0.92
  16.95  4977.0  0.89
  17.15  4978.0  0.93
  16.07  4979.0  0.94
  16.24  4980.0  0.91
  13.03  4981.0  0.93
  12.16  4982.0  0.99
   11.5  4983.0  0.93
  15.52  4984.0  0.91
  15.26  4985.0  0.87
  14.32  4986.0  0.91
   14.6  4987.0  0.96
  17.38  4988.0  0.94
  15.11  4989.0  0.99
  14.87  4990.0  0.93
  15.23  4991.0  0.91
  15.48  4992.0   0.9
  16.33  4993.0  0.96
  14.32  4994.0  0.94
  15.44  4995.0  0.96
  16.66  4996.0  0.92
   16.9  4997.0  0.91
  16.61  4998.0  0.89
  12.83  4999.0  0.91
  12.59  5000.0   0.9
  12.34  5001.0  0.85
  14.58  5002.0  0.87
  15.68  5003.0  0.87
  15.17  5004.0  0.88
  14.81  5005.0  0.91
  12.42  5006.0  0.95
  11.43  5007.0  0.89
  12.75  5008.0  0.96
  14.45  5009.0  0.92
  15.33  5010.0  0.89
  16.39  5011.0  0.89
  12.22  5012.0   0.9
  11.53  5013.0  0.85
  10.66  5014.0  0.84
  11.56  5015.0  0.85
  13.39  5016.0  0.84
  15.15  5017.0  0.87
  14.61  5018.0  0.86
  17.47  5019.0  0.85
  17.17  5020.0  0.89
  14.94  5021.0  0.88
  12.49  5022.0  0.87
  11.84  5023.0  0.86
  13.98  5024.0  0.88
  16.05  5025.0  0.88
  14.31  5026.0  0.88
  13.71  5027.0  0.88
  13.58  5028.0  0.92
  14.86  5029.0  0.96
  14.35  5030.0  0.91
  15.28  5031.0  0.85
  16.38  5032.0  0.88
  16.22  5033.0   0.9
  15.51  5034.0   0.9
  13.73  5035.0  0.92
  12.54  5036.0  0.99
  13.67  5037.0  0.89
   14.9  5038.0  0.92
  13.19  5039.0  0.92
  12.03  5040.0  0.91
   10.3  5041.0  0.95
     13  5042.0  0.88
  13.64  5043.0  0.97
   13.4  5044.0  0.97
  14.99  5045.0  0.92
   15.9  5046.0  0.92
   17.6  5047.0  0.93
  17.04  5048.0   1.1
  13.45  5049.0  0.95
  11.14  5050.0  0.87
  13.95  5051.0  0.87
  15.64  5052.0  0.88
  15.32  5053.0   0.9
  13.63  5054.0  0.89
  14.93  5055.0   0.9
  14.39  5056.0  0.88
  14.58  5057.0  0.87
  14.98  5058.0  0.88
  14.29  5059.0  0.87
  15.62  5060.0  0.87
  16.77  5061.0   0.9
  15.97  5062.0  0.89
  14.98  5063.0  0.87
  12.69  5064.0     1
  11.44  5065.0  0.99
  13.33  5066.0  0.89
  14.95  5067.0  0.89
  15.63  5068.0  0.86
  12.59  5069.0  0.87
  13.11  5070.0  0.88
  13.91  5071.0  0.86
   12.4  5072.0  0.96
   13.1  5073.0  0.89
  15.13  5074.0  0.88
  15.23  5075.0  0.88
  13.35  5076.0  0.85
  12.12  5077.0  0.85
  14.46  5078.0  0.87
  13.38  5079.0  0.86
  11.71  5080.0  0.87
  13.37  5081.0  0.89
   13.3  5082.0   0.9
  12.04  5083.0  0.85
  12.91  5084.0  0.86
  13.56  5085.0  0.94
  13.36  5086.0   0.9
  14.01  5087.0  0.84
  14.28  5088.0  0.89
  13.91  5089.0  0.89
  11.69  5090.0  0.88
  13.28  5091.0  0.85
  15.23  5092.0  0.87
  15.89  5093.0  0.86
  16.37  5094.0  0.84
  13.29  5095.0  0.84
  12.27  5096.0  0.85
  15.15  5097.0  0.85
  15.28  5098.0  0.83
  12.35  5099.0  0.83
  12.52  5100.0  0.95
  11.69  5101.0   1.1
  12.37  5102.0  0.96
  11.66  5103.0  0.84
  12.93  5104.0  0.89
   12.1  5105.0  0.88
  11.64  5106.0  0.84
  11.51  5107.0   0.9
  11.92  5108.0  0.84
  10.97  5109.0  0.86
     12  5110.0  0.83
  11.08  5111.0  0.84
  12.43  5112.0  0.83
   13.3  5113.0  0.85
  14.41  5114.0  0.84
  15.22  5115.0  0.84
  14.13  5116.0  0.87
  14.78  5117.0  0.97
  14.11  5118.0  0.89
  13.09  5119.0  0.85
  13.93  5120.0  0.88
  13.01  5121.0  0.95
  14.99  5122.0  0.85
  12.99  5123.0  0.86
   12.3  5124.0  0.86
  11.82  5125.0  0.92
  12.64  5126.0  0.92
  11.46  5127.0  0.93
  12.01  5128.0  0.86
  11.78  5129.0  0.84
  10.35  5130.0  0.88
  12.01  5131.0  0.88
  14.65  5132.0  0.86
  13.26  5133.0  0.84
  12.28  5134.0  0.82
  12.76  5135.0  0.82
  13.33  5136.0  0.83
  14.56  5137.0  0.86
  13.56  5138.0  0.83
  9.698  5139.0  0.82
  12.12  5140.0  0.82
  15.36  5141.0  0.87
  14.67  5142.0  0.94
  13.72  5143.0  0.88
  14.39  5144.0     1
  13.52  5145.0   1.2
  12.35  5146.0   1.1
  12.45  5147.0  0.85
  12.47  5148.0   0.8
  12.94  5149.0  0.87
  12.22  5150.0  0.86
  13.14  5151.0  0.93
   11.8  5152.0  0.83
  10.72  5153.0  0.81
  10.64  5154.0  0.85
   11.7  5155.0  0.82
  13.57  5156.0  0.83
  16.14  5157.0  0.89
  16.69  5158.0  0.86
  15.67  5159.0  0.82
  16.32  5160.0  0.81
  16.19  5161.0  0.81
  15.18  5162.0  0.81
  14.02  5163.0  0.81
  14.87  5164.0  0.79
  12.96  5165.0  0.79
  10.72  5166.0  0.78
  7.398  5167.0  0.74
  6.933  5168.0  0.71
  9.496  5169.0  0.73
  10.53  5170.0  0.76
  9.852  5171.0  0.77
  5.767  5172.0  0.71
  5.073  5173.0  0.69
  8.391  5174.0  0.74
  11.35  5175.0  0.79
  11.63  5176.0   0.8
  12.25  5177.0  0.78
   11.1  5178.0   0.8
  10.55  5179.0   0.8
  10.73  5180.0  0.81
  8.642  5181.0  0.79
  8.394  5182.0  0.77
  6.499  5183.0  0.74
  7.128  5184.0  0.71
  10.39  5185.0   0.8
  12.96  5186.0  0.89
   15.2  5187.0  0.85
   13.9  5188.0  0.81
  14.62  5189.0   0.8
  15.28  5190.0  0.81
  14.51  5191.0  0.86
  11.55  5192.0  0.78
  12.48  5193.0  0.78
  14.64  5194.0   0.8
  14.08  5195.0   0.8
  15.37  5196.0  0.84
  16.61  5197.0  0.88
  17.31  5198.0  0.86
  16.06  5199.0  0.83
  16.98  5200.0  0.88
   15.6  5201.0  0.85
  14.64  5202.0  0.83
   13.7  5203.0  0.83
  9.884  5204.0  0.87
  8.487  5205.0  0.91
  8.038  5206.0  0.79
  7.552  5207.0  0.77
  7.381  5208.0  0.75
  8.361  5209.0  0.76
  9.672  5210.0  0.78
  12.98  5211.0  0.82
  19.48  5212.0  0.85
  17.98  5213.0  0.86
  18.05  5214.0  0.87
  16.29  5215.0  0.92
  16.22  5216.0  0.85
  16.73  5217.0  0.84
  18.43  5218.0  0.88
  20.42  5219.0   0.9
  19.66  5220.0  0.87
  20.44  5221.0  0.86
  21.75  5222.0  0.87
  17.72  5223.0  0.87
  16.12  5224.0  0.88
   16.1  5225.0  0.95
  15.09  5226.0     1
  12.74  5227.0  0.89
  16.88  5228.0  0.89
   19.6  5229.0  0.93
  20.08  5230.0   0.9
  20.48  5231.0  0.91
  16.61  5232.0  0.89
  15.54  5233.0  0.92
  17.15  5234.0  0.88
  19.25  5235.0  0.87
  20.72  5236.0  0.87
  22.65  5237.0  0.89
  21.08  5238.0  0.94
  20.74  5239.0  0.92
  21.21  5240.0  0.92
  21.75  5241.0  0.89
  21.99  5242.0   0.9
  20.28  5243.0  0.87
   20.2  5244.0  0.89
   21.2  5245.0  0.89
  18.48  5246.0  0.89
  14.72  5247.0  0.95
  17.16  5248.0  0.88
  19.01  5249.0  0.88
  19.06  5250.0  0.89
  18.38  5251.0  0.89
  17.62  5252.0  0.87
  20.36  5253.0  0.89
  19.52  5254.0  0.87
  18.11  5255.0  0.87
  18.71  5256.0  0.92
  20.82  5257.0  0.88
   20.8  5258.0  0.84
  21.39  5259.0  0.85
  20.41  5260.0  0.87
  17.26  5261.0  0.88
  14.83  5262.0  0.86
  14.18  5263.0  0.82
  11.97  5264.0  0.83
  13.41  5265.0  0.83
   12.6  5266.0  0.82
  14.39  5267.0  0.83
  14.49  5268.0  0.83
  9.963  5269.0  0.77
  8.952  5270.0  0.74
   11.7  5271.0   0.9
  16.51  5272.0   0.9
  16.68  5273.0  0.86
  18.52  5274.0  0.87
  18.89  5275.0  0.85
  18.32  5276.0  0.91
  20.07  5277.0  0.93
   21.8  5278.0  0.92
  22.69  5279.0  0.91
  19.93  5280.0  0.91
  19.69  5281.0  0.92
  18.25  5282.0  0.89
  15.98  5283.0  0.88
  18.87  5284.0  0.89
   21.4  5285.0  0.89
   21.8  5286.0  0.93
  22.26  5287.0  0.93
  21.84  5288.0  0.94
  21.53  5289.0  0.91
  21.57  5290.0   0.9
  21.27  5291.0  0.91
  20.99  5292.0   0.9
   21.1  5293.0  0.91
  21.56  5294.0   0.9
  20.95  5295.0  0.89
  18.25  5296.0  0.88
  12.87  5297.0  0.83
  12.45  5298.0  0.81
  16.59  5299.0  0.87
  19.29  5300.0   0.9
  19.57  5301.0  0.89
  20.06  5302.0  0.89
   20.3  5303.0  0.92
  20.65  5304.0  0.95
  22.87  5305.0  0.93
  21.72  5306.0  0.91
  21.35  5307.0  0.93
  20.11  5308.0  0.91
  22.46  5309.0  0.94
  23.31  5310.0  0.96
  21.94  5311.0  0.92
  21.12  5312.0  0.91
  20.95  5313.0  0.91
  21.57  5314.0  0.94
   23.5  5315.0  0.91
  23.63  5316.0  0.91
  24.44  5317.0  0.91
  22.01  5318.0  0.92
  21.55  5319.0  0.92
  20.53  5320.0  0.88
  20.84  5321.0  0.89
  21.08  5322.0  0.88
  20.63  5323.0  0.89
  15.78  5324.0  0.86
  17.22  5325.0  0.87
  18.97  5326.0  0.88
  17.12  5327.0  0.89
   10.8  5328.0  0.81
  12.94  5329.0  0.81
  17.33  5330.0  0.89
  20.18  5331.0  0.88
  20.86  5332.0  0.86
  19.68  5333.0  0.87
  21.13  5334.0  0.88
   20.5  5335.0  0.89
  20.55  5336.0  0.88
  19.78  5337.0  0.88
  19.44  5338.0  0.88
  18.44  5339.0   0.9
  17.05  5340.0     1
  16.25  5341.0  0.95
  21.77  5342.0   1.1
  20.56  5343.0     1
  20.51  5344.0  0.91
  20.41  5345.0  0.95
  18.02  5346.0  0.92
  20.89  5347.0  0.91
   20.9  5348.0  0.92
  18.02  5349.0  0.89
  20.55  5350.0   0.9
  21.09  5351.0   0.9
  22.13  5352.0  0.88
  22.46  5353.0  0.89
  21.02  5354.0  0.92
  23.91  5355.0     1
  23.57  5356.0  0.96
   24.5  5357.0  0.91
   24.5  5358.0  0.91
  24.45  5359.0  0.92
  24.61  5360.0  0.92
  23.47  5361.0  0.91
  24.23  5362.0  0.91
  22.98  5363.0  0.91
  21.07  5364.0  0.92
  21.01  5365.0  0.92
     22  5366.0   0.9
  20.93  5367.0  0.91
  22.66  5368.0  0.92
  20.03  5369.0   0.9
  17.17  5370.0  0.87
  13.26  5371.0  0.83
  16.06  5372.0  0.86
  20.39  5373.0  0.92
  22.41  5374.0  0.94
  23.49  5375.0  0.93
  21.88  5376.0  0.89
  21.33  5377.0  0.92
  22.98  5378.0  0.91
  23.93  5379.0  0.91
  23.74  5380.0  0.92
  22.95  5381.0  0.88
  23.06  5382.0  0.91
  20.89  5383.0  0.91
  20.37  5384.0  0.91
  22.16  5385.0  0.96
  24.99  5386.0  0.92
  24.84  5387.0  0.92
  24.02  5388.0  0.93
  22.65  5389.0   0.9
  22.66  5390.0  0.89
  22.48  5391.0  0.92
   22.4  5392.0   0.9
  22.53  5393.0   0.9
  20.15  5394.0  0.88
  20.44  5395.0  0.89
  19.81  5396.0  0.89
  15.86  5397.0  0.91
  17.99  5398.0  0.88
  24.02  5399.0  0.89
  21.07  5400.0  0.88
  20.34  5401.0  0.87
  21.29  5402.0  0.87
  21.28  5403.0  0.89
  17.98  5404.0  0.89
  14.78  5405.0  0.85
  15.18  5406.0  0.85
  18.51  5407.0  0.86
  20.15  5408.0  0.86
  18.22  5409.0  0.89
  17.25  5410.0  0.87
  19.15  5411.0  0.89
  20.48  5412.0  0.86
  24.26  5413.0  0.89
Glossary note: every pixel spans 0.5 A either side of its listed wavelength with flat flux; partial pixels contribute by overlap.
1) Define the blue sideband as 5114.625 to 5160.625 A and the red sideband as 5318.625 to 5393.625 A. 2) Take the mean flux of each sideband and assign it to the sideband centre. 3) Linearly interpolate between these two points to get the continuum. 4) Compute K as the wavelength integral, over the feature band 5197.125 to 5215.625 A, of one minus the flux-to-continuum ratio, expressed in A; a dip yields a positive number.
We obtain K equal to 2.7 A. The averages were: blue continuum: 13.2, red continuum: 20.8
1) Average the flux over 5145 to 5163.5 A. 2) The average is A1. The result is 13.6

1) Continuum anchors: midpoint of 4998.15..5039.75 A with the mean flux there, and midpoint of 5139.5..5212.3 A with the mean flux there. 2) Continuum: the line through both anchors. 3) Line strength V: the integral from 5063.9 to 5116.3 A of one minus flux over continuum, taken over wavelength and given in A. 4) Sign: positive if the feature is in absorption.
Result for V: -0.01 A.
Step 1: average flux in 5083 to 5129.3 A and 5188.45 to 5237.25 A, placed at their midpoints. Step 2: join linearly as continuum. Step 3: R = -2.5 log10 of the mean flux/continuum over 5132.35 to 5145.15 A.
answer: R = 0.04 mag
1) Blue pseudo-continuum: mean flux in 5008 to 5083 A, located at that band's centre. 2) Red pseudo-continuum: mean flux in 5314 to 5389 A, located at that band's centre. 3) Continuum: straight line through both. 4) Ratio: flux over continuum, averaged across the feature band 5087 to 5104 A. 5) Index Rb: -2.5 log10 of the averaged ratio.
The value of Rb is 0.12 mag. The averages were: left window 14.1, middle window 13.6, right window 20.9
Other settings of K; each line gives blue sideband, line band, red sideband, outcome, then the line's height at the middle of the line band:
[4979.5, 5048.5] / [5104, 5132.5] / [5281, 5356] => 6.23 A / 16.3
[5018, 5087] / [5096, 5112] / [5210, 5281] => 2.94 A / 15.1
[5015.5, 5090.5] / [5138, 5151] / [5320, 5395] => 2.50 A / 16.1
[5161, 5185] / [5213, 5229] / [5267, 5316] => -4.35 A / 13.9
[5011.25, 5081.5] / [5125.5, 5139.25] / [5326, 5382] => 2.94 A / 15.9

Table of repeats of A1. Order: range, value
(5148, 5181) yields 11.7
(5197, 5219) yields 14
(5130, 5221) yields 12.9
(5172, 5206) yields 12.1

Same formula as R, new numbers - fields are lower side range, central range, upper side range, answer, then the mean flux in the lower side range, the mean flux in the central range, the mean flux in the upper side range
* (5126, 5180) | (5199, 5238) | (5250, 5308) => -0.03 mag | 12.2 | 16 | 18.4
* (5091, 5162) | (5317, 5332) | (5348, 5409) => 0.05 mag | 13.2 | 18.6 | 21.3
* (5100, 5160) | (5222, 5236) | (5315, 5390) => -0.06 mag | 12.9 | 17.5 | 20.9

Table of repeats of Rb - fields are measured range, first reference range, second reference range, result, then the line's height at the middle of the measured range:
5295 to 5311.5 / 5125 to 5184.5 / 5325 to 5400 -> -0.076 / 18.3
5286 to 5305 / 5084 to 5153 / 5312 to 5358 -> -0.051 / 18.9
